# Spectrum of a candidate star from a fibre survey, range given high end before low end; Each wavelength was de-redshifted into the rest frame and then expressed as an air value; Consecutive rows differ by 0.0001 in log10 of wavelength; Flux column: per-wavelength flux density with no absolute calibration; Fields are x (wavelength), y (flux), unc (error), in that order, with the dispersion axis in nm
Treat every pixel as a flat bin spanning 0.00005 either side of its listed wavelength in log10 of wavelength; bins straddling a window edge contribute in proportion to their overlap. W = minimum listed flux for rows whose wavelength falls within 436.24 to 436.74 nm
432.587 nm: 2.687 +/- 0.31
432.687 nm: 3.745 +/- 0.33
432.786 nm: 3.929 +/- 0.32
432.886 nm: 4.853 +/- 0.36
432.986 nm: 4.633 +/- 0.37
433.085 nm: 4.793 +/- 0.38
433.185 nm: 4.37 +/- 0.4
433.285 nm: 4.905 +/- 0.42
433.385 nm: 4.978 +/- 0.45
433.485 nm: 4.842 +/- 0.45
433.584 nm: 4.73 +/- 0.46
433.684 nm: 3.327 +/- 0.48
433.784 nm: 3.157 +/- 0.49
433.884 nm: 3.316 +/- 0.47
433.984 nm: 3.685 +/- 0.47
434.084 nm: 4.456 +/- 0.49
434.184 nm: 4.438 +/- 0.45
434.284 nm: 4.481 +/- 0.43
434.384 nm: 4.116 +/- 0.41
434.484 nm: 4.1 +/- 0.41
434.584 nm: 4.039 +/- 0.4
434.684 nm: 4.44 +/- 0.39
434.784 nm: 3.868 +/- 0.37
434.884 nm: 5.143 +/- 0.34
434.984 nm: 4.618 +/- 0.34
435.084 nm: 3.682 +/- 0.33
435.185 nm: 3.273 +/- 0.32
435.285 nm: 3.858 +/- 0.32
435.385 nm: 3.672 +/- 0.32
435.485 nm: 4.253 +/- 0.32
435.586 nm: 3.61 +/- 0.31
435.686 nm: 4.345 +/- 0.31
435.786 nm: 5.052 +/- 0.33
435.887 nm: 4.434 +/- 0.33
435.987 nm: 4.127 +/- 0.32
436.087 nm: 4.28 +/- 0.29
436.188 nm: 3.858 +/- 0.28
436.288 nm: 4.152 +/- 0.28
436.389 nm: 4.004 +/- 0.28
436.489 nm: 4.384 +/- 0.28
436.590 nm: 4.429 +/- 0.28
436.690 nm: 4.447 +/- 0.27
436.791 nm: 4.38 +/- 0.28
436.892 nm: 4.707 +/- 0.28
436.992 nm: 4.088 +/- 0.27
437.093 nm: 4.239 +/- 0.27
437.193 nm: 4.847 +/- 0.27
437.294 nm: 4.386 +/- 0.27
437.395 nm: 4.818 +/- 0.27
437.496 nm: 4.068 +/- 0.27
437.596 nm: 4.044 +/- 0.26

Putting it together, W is 4.004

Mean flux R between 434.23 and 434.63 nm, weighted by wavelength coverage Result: 4.19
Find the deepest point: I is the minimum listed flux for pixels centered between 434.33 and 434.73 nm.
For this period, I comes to 4.039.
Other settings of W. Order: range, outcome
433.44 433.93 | 3.157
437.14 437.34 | 4.386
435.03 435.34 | 3.273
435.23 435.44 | 3.672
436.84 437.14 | 4.088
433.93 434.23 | 3.685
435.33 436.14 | 3.61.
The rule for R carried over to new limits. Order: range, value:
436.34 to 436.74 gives 4.32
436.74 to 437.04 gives 4.39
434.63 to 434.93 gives 4.47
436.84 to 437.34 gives 4.46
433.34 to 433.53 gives 4.9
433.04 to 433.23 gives 4.58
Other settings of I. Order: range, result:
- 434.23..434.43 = 4.116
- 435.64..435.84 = 4.345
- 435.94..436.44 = 3.858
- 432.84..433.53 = 4.37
